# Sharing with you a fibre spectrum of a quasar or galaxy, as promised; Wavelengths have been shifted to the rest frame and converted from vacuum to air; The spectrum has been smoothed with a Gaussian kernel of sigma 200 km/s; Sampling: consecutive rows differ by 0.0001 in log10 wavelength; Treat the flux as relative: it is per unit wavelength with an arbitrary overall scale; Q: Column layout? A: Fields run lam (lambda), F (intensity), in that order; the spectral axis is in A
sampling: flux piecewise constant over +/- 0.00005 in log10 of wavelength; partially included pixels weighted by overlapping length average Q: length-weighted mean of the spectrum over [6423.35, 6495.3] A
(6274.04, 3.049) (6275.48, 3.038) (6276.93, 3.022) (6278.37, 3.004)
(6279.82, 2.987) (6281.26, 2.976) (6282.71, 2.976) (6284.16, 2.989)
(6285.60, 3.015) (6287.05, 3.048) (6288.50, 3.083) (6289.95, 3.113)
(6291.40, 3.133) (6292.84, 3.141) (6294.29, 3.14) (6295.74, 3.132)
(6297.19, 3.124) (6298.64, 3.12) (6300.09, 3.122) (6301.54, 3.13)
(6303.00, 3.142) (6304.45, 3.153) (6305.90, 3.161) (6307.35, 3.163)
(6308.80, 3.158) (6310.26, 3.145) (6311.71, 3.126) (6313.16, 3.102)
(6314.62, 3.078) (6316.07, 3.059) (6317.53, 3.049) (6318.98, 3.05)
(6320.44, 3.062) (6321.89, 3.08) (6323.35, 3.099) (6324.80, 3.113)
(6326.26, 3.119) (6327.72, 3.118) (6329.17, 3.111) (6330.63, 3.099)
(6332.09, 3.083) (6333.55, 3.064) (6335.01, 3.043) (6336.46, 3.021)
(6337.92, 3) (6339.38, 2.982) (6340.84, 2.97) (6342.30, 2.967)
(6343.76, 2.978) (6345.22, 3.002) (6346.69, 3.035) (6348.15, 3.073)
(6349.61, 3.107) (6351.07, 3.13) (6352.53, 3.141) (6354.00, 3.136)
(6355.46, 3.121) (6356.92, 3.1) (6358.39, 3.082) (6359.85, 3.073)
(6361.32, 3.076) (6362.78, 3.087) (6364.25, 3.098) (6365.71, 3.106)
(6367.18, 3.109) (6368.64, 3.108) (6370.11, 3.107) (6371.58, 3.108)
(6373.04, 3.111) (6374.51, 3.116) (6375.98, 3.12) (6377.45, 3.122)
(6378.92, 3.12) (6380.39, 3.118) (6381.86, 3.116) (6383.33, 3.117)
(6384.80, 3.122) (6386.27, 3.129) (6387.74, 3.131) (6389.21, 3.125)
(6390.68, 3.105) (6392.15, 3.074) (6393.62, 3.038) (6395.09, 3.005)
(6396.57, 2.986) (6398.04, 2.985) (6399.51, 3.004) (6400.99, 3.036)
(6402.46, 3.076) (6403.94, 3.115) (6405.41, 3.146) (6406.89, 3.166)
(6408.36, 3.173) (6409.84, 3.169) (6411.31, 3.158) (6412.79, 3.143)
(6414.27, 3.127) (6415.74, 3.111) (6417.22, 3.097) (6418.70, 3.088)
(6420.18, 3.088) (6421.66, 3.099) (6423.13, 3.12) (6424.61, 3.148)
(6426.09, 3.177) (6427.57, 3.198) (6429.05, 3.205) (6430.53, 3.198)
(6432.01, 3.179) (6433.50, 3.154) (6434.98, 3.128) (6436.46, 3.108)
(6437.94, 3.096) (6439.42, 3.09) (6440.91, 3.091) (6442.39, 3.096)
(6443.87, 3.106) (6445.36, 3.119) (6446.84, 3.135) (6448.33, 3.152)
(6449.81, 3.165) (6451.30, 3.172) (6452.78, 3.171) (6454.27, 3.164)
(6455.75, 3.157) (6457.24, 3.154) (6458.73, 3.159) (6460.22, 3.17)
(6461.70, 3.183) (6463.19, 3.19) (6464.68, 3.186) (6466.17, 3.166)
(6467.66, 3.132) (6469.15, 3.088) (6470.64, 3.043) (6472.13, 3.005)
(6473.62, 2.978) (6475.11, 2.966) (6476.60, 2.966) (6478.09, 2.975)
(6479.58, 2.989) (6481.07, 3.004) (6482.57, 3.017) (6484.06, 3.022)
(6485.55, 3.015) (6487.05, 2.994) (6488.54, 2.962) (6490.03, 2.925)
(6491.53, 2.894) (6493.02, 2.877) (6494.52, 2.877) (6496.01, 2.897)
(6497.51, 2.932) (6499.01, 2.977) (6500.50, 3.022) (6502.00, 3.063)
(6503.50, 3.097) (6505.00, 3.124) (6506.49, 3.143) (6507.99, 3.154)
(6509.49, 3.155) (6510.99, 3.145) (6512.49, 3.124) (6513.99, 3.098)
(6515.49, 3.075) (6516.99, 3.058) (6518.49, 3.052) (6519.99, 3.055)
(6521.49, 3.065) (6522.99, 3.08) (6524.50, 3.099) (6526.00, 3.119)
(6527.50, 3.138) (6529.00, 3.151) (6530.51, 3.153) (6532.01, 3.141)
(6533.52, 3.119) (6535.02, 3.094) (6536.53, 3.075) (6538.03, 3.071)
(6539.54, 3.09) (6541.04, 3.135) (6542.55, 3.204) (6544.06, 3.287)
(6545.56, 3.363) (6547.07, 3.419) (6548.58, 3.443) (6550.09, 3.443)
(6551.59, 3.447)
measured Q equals 3.09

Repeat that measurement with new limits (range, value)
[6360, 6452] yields 3.11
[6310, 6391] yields 3.09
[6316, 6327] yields 3.08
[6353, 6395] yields 3.1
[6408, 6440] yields 3.14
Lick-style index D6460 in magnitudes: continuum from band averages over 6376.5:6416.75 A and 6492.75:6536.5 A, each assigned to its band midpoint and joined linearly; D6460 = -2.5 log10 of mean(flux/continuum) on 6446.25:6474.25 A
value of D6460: -0.02 mag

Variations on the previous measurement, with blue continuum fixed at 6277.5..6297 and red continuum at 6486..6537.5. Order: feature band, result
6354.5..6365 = -0.012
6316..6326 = -0.006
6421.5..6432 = -0.039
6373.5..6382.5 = -0.020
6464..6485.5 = 0.007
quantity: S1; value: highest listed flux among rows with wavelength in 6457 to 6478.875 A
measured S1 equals 3.19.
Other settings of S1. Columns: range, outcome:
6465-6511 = 3.166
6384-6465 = 3.205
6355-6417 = 3.173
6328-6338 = 3.111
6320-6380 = 3.141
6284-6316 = 3.163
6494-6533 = 3.155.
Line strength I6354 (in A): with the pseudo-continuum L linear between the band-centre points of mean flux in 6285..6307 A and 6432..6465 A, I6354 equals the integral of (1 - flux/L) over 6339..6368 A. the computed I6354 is 0.5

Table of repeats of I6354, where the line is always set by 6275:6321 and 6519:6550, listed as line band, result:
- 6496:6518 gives 0.6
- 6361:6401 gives 0.3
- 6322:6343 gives 0.3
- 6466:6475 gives 0.3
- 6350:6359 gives 0.0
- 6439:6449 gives 0.1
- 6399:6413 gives 0.0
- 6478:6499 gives 1.3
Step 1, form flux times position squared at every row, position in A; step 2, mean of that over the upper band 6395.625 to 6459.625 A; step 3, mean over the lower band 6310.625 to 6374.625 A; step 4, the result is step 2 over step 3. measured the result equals 1.0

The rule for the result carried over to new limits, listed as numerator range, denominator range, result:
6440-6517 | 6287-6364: 1.04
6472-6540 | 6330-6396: 1.03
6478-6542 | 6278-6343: 1.06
